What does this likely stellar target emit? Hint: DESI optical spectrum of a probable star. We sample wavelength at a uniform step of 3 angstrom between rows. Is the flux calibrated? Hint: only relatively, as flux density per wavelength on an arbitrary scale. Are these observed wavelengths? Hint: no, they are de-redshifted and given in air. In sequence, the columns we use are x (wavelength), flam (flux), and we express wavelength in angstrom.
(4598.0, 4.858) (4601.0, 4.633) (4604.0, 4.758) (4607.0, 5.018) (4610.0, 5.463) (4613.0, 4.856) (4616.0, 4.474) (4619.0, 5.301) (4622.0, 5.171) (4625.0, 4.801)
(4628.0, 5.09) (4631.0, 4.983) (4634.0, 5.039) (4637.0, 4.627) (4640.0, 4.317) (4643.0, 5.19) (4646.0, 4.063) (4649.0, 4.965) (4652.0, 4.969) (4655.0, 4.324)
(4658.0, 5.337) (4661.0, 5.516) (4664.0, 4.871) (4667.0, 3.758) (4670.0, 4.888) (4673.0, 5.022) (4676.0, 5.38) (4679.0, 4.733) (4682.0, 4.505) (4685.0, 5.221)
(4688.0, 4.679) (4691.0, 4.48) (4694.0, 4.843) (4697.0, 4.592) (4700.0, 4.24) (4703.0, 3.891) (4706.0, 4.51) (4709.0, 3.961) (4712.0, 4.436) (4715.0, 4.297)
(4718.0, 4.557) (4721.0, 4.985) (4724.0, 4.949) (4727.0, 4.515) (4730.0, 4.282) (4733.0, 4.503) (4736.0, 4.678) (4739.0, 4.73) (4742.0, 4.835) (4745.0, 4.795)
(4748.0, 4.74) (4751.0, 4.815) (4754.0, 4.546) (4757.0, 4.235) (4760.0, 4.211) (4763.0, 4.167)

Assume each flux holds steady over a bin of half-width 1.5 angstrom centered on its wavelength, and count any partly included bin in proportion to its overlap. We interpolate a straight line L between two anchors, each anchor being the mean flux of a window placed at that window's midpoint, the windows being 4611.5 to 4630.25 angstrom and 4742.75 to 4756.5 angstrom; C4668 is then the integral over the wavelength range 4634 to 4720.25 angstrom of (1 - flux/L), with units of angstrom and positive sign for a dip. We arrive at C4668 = 3.22 angstrom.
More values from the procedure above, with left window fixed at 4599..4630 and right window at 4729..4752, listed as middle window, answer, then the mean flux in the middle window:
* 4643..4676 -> 0.3 angstrom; 4.82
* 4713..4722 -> 0.3 angstrom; 4.58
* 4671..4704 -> 0.6 angstrom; 4.7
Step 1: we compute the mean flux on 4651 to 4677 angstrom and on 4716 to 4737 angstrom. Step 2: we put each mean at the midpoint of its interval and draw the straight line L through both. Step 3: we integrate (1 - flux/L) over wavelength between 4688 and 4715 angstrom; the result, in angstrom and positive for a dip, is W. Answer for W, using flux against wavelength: 2.0 angstrom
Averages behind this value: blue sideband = 4.89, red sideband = 4.63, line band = 4.38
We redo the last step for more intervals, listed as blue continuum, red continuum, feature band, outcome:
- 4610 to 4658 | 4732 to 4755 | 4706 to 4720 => 1.2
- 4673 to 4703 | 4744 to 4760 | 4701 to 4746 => 1.1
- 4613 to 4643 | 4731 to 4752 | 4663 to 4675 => 0.4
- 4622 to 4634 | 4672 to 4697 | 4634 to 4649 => 1.0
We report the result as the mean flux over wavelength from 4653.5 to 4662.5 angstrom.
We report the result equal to 5.06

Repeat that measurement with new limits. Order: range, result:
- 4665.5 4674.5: 4.56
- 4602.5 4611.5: 5.08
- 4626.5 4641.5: 4.81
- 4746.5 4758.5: 4.58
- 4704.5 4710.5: 4.24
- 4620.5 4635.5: 5.02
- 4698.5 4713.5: 4.21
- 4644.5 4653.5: 4.67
